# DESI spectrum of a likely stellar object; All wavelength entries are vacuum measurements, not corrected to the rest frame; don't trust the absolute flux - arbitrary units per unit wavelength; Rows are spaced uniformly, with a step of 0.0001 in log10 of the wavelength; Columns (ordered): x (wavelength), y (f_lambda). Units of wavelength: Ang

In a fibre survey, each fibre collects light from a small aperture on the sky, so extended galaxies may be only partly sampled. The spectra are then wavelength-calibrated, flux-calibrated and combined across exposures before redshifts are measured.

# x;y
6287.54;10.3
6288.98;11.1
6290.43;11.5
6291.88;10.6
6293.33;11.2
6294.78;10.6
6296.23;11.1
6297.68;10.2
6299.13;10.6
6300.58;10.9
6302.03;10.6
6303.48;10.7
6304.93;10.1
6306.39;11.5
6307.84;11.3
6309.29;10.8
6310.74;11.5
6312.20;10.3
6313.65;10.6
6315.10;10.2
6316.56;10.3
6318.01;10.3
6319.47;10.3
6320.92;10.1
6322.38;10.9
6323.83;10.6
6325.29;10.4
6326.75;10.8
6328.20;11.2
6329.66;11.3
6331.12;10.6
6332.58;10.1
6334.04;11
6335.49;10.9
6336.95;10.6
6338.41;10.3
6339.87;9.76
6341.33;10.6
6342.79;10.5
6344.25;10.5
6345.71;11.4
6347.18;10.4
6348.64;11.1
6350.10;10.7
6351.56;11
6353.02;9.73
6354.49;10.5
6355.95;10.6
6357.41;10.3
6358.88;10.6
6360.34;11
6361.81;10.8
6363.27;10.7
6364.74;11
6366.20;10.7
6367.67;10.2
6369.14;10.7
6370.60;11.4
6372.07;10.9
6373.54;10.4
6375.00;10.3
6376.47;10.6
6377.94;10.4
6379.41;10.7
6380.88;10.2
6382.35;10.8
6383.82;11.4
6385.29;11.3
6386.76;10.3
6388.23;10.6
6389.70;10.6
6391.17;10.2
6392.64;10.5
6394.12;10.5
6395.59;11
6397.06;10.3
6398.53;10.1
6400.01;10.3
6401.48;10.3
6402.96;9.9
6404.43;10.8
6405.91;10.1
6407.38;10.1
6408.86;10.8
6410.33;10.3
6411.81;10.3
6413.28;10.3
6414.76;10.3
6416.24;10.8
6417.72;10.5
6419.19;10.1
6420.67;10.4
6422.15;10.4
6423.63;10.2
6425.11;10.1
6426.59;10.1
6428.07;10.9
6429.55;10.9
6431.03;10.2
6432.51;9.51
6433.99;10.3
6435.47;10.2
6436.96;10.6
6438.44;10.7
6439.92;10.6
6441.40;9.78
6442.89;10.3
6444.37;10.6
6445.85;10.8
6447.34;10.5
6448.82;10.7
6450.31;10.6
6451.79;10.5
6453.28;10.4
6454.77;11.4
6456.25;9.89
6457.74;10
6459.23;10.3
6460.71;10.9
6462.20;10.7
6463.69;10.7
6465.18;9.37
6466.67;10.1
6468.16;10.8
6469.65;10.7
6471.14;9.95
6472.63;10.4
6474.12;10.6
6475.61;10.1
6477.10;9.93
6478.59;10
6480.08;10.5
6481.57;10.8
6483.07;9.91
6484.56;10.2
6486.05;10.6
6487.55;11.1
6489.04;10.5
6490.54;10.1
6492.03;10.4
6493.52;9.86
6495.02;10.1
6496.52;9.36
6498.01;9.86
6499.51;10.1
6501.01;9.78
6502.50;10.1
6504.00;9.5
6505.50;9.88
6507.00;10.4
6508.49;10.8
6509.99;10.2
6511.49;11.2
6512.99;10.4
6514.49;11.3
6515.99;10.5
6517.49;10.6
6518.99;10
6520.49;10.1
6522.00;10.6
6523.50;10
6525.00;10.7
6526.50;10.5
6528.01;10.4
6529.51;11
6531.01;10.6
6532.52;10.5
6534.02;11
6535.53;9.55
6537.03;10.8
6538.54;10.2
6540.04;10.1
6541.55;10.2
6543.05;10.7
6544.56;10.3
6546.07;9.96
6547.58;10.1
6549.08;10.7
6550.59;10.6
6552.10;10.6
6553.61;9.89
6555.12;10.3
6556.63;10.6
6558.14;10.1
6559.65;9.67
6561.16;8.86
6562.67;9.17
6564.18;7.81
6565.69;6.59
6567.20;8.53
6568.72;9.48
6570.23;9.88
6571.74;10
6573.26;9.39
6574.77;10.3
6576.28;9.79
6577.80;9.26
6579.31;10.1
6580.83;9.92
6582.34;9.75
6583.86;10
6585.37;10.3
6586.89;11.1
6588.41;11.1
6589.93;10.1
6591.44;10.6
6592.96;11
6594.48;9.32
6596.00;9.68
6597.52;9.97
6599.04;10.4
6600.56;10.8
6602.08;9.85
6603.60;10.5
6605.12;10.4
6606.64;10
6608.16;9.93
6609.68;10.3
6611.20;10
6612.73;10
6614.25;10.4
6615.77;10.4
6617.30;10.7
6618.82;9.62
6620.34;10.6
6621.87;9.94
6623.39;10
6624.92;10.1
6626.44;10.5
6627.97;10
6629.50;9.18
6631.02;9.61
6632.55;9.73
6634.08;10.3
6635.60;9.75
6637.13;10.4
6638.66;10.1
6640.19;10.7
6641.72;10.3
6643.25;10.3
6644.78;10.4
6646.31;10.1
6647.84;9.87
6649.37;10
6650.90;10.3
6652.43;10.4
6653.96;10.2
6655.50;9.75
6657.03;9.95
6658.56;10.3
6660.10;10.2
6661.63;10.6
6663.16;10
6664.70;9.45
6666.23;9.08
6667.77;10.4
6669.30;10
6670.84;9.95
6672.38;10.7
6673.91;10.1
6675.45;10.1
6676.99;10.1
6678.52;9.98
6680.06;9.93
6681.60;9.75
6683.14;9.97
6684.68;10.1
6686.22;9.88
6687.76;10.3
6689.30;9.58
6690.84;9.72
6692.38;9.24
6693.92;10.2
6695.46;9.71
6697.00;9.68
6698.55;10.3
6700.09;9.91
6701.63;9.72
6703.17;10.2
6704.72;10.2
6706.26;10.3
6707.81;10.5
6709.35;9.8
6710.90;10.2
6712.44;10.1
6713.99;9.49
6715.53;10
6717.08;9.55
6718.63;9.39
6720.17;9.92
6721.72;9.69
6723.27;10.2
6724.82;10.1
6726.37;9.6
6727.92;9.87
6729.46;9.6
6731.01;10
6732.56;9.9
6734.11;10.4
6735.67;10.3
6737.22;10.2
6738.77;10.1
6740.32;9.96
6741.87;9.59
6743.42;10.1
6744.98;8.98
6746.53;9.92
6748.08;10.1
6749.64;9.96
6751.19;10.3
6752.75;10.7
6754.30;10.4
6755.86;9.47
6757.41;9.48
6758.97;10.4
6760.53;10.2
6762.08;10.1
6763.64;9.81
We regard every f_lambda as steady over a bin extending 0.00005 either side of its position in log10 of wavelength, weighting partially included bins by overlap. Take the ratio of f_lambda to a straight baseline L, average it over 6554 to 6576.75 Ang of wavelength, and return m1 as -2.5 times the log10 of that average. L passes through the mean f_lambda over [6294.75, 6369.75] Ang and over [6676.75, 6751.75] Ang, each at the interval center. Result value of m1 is 0.09 mag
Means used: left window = 10.6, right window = 9.93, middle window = 9.37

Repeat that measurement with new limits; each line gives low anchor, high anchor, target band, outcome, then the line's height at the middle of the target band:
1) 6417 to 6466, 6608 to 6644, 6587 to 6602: -0.018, 10.2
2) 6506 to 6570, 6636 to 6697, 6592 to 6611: -0.010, 10.1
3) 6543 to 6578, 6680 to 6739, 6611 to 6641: -0.034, 9.79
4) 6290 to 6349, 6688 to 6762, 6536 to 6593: 0.033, 10.2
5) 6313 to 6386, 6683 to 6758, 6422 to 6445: 0.015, 10.5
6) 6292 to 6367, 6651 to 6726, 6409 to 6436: 0.015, 10.5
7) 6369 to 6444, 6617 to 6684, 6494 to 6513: 0.020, 10.3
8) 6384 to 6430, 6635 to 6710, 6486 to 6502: 0.018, 10.3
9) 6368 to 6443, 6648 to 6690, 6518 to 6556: -0.014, 10.2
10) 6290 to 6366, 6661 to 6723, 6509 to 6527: -0.023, 10.3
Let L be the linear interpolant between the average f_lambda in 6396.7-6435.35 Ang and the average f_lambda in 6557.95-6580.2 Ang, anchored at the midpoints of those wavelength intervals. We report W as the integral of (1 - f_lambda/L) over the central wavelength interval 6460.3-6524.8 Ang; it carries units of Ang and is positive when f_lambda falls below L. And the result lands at -3.4 Ang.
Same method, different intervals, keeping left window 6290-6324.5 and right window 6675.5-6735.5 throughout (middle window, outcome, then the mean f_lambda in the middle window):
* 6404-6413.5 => 0.1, 10.4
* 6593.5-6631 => 0.0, 10.1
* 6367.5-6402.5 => -0.1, 10.6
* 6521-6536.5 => -0.3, 10.5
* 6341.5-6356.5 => 0.0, 10.6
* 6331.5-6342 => 0.2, 10.5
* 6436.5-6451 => -0.1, 10.5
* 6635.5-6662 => -0.4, 10.2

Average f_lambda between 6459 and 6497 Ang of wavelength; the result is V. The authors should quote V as 10.3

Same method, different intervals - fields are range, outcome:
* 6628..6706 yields 10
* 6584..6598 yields 10.3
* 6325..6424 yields 10.6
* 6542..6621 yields 9.99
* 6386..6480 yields 10.4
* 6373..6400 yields 10.6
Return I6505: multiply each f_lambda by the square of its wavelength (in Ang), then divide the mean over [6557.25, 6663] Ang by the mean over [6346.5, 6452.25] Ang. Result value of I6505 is 1.0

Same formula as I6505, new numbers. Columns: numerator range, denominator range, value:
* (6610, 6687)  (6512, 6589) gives 1.03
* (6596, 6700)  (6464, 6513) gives 1.03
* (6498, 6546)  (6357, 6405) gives 1.02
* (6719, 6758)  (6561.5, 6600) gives 1.07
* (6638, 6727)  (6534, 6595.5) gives 1.04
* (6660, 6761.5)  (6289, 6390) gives 1.05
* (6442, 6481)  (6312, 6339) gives 1.03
